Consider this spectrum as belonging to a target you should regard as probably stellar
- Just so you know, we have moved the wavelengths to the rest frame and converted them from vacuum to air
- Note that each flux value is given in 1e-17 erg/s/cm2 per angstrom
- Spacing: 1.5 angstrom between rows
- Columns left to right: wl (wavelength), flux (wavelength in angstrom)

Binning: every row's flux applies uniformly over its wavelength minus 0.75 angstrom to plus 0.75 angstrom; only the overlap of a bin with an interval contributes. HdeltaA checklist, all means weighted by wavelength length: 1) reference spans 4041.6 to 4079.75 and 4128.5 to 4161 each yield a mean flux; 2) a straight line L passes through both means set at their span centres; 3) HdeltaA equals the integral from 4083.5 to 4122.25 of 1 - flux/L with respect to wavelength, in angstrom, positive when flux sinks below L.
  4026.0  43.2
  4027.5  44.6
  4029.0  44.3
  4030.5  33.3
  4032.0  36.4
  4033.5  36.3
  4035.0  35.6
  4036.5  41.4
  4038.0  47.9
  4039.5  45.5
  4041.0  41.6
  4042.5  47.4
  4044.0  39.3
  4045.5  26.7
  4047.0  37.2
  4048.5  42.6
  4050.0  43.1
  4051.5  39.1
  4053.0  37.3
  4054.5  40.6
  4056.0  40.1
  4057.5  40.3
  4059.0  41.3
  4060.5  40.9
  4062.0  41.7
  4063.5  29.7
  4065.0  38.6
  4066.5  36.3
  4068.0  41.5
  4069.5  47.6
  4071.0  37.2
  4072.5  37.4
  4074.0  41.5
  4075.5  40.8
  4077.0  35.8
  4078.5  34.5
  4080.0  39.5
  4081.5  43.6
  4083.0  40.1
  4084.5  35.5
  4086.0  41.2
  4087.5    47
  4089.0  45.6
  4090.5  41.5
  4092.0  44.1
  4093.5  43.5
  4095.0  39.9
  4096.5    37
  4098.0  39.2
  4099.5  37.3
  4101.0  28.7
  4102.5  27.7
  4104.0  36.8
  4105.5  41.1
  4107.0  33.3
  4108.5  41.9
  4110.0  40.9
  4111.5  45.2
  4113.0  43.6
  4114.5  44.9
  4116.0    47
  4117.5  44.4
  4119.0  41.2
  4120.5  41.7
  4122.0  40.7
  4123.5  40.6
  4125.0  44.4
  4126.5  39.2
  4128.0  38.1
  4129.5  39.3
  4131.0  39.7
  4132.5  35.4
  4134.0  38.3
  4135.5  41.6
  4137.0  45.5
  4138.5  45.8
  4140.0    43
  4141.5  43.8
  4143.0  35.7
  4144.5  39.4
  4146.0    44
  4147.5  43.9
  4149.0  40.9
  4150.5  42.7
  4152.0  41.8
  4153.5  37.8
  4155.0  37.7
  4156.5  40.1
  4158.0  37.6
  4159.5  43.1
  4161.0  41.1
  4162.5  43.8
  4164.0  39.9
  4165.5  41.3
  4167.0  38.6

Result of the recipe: -0.4 angstrom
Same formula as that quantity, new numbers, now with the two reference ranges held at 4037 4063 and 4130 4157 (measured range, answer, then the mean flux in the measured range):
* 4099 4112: 1.27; 36.8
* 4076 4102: 0.78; 39.5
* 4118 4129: 0.00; 40.9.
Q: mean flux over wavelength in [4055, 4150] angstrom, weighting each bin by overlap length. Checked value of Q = 40.3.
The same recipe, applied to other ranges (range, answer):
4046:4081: 39.3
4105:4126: 42.2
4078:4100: 40.7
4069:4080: 39.1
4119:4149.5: 41.1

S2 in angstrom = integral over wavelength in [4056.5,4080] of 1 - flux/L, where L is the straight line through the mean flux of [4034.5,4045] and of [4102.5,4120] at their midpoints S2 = 1.6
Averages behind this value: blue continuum 42.5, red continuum 41.2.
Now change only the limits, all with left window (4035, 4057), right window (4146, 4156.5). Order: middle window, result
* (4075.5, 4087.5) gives 0.4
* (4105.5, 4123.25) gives -0.6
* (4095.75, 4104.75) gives 1.4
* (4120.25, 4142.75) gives -0.1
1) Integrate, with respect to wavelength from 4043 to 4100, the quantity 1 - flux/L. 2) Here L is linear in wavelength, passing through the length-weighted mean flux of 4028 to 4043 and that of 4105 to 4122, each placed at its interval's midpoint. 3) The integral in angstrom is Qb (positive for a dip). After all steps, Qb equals 2.55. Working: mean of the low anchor 40.9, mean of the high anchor 42.2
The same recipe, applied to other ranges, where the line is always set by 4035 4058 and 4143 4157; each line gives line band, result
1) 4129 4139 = -0.02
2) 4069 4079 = 0.34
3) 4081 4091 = -0.36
